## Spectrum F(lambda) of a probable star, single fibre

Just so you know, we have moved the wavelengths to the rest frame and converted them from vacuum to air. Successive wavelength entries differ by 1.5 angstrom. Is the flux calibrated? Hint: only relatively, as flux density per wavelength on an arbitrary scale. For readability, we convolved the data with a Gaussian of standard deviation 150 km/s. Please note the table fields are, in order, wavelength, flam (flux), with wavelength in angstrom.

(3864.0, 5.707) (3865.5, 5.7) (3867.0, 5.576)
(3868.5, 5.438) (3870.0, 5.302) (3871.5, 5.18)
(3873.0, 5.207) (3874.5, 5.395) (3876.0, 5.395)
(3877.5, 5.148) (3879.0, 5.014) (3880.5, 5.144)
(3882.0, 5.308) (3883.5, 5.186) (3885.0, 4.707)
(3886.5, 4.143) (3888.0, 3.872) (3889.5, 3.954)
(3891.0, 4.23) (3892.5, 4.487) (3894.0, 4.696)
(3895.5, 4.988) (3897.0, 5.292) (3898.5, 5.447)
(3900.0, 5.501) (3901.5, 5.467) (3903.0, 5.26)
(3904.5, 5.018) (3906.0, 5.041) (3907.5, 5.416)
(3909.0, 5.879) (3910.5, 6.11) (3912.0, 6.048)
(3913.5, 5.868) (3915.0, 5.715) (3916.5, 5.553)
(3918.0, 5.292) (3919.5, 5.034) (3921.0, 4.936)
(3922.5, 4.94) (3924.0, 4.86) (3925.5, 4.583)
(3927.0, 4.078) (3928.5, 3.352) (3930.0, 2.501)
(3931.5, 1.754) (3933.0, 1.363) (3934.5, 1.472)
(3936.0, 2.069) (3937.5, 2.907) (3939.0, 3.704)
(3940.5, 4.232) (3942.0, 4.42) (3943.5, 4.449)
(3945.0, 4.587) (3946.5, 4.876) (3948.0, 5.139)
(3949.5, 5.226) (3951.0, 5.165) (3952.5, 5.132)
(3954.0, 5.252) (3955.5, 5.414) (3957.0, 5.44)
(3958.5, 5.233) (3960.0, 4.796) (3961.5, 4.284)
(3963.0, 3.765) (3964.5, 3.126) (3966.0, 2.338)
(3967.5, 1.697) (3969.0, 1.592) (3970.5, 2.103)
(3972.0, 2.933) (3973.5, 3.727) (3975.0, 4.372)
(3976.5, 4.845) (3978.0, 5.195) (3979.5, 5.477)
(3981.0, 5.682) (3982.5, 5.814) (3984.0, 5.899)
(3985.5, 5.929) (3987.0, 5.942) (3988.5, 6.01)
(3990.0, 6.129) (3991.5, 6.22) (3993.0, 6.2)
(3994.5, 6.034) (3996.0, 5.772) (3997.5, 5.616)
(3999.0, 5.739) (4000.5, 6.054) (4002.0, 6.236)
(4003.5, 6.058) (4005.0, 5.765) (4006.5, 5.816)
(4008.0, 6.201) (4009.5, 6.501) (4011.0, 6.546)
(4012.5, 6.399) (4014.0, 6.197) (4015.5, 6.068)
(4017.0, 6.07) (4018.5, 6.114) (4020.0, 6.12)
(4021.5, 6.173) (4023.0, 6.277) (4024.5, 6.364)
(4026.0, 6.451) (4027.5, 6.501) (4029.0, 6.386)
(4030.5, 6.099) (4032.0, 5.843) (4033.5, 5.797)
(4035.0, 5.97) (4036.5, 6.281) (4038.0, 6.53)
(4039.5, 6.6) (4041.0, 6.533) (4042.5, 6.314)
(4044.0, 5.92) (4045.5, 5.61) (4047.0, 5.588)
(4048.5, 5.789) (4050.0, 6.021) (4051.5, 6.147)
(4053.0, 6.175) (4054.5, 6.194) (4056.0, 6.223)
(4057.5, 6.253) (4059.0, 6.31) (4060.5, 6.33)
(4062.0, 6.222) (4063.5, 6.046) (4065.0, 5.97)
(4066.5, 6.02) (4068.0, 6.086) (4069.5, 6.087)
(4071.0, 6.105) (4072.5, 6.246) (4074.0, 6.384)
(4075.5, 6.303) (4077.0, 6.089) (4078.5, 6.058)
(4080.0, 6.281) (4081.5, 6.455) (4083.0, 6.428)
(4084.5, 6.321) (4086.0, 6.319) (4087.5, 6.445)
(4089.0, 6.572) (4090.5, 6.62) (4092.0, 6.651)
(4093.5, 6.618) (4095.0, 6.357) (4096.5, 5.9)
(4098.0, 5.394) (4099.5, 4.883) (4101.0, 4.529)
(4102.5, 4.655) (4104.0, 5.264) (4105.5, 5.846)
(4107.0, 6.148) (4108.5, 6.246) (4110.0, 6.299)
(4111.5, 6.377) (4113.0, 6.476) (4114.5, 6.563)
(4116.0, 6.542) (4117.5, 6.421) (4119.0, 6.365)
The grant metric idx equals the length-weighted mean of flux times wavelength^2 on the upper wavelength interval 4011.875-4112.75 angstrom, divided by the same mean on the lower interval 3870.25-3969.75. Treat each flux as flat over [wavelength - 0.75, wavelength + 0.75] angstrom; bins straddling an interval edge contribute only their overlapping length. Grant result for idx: 1.5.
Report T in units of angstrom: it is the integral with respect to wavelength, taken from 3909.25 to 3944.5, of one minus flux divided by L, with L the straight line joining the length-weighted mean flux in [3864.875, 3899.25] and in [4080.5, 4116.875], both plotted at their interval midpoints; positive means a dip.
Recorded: 7.0 angstrom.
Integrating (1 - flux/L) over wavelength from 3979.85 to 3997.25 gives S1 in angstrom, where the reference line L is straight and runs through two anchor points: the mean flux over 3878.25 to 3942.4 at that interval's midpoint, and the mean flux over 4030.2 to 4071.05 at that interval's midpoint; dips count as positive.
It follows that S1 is -1.7 angstrom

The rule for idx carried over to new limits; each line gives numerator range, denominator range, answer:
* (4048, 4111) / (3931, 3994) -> 1.48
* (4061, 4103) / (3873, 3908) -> 1.35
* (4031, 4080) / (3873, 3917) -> 1.29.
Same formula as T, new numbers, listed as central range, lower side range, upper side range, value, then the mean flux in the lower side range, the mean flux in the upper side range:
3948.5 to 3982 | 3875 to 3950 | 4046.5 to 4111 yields 5.42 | 4.59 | 6.07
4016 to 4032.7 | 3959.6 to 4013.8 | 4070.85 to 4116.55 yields -2.36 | 5.09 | 6.11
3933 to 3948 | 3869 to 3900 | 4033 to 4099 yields 4.87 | 4.92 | 6.19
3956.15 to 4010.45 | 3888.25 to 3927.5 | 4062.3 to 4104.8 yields 5.05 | 5.13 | 6.04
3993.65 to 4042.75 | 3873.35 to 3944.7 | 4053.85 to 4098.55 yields -4.28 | 4.58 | 6.25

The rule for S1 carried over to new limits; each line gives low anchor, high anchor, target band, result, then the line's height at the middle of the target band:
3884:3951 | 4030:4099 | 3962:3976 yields 6.02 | 5.1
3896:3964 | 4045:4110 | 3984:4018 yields -4.85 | 5.31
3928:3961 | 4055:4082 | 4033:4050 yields -1.10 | 5.72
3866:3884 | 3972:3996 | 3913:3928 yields 0.90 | 5.37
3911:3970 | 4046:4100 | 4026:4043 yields -2.08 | 5.58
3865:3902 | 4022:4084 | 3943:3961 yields 1.42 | 5.49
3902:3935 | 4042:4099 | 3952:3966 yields 1.16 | 5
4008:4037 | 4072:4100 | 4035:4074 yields 0.52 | 6.23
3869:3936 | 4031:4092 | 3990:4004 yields -1.00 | 5.6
